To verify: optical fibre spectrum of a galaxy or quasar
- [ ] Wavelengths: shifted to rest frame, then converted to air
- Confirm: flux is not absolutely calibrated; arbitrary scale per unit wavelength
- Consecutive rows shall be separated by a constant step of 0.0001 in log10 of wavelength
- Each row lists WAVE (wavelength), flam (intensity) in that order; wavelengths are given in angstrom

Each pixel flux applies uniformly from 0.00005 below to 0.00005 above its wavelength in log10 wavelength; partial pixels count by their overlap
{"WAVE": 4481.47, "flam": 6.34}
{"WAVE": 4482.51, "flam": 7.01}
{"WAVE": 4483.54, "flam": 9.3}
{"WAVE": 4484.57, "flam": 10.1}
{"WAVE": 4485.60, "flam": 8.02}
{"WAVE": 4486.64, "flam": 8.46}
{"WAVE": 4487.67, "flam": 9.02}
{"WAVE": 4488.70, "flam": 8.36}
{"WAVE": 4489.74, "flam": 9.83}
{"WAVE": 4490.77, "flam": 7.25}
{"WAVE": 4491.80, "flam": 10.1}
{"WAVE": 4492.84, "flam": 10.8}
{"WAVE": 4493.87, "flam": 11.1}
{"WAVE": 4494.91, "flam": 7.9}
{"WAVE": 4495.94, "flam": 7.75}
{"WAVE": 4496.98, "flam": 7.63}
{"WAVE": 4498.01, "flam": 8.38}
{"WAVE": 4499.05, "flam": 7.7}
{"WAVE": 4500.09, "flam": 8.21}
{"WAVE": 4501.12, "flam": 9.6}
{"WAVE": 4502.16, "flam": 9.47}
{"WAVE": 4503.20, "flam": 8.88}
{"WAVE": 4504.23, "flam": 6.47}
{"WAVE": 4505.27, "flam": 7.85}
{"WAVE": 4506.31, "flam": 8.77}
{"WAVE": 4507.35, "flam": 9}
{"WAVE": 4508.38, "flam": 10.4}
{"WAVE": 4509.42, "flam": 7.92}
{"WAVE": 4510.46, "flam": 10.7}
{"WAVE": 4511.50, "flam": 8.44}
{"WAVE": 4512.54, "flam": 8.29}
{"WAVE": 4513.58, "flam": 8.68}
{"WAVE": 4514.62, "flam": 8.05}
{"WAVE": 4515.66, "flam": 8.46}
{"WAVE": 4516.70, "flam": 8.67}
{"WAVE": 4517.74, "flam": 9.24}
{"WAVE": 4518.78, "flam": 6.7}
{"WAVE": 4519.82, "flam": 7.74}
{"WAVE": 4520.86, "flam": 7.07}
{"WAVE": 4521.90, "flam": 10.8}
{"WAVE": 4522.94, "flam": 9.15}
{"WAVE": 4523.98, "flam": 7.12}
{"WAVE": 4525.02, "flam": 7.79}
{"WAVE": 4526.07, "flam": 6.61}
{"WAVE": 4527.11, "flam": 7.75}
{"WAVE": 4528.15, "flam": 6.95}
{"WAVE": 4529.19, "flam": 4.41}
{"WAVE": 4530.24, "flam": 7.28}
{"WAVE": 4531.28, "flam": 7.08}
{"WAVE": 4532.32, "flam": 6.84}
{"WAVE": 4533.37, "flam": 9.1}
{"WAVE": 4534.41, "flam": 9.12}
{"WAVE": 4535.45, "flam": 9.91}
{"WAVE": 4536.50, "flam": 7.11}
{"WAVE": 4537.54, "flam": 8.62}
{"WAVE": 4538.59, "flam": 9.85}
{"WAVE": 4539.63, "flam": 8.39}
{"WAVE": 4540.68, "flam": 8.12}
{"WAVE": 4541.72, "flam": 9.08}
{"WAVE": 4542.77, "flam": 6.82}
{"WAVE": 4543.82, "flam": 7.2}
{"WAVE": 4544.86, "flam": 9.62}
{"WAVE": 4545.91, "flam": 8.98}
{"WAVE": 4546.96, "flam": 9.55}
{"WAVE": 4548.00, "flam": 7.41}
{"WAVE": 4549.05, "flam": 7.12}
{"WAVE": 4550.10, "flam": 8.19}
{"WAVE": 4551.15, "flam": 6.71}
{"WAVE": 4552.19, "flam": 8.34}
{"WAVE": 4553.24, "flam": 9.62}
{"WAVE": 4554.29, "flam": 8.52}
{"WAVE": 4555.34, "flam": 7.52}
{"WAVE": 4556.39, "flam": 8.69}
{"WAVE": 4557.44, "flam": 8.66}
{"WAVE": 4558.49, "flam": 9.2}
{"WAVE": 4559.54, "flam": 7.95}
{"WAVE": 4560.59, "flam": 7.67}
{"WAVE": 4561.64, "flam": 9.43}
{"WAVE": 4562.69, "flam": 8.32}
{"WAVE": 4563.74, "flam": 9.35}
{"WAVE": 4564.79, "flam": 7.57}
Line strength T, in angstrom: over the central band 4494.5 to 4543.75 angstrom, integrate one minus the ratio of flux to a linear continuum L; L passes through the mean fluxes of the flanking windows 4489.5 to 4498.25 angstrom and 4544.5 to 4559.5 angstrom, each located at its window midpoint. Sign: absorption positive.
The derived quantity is 2.96 angstrom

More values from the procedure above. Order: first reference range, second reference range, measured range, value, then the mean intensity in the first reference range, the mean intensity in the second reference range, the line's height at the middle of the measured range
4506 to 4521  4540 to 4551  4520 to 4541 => 1.01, 8.58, 8.16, 8.35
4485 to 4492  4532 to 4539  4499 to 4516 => 0.02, 8.68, 8.68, 8.68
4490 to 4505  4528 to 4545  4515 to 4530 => 0.87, 8.67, 7.96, 8.21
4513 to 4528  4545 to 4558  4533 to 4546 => -0.57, 8.1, 8.31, 8.23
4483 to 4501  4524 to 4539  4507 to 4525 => -0.96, 8.84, 7.71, 8.15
